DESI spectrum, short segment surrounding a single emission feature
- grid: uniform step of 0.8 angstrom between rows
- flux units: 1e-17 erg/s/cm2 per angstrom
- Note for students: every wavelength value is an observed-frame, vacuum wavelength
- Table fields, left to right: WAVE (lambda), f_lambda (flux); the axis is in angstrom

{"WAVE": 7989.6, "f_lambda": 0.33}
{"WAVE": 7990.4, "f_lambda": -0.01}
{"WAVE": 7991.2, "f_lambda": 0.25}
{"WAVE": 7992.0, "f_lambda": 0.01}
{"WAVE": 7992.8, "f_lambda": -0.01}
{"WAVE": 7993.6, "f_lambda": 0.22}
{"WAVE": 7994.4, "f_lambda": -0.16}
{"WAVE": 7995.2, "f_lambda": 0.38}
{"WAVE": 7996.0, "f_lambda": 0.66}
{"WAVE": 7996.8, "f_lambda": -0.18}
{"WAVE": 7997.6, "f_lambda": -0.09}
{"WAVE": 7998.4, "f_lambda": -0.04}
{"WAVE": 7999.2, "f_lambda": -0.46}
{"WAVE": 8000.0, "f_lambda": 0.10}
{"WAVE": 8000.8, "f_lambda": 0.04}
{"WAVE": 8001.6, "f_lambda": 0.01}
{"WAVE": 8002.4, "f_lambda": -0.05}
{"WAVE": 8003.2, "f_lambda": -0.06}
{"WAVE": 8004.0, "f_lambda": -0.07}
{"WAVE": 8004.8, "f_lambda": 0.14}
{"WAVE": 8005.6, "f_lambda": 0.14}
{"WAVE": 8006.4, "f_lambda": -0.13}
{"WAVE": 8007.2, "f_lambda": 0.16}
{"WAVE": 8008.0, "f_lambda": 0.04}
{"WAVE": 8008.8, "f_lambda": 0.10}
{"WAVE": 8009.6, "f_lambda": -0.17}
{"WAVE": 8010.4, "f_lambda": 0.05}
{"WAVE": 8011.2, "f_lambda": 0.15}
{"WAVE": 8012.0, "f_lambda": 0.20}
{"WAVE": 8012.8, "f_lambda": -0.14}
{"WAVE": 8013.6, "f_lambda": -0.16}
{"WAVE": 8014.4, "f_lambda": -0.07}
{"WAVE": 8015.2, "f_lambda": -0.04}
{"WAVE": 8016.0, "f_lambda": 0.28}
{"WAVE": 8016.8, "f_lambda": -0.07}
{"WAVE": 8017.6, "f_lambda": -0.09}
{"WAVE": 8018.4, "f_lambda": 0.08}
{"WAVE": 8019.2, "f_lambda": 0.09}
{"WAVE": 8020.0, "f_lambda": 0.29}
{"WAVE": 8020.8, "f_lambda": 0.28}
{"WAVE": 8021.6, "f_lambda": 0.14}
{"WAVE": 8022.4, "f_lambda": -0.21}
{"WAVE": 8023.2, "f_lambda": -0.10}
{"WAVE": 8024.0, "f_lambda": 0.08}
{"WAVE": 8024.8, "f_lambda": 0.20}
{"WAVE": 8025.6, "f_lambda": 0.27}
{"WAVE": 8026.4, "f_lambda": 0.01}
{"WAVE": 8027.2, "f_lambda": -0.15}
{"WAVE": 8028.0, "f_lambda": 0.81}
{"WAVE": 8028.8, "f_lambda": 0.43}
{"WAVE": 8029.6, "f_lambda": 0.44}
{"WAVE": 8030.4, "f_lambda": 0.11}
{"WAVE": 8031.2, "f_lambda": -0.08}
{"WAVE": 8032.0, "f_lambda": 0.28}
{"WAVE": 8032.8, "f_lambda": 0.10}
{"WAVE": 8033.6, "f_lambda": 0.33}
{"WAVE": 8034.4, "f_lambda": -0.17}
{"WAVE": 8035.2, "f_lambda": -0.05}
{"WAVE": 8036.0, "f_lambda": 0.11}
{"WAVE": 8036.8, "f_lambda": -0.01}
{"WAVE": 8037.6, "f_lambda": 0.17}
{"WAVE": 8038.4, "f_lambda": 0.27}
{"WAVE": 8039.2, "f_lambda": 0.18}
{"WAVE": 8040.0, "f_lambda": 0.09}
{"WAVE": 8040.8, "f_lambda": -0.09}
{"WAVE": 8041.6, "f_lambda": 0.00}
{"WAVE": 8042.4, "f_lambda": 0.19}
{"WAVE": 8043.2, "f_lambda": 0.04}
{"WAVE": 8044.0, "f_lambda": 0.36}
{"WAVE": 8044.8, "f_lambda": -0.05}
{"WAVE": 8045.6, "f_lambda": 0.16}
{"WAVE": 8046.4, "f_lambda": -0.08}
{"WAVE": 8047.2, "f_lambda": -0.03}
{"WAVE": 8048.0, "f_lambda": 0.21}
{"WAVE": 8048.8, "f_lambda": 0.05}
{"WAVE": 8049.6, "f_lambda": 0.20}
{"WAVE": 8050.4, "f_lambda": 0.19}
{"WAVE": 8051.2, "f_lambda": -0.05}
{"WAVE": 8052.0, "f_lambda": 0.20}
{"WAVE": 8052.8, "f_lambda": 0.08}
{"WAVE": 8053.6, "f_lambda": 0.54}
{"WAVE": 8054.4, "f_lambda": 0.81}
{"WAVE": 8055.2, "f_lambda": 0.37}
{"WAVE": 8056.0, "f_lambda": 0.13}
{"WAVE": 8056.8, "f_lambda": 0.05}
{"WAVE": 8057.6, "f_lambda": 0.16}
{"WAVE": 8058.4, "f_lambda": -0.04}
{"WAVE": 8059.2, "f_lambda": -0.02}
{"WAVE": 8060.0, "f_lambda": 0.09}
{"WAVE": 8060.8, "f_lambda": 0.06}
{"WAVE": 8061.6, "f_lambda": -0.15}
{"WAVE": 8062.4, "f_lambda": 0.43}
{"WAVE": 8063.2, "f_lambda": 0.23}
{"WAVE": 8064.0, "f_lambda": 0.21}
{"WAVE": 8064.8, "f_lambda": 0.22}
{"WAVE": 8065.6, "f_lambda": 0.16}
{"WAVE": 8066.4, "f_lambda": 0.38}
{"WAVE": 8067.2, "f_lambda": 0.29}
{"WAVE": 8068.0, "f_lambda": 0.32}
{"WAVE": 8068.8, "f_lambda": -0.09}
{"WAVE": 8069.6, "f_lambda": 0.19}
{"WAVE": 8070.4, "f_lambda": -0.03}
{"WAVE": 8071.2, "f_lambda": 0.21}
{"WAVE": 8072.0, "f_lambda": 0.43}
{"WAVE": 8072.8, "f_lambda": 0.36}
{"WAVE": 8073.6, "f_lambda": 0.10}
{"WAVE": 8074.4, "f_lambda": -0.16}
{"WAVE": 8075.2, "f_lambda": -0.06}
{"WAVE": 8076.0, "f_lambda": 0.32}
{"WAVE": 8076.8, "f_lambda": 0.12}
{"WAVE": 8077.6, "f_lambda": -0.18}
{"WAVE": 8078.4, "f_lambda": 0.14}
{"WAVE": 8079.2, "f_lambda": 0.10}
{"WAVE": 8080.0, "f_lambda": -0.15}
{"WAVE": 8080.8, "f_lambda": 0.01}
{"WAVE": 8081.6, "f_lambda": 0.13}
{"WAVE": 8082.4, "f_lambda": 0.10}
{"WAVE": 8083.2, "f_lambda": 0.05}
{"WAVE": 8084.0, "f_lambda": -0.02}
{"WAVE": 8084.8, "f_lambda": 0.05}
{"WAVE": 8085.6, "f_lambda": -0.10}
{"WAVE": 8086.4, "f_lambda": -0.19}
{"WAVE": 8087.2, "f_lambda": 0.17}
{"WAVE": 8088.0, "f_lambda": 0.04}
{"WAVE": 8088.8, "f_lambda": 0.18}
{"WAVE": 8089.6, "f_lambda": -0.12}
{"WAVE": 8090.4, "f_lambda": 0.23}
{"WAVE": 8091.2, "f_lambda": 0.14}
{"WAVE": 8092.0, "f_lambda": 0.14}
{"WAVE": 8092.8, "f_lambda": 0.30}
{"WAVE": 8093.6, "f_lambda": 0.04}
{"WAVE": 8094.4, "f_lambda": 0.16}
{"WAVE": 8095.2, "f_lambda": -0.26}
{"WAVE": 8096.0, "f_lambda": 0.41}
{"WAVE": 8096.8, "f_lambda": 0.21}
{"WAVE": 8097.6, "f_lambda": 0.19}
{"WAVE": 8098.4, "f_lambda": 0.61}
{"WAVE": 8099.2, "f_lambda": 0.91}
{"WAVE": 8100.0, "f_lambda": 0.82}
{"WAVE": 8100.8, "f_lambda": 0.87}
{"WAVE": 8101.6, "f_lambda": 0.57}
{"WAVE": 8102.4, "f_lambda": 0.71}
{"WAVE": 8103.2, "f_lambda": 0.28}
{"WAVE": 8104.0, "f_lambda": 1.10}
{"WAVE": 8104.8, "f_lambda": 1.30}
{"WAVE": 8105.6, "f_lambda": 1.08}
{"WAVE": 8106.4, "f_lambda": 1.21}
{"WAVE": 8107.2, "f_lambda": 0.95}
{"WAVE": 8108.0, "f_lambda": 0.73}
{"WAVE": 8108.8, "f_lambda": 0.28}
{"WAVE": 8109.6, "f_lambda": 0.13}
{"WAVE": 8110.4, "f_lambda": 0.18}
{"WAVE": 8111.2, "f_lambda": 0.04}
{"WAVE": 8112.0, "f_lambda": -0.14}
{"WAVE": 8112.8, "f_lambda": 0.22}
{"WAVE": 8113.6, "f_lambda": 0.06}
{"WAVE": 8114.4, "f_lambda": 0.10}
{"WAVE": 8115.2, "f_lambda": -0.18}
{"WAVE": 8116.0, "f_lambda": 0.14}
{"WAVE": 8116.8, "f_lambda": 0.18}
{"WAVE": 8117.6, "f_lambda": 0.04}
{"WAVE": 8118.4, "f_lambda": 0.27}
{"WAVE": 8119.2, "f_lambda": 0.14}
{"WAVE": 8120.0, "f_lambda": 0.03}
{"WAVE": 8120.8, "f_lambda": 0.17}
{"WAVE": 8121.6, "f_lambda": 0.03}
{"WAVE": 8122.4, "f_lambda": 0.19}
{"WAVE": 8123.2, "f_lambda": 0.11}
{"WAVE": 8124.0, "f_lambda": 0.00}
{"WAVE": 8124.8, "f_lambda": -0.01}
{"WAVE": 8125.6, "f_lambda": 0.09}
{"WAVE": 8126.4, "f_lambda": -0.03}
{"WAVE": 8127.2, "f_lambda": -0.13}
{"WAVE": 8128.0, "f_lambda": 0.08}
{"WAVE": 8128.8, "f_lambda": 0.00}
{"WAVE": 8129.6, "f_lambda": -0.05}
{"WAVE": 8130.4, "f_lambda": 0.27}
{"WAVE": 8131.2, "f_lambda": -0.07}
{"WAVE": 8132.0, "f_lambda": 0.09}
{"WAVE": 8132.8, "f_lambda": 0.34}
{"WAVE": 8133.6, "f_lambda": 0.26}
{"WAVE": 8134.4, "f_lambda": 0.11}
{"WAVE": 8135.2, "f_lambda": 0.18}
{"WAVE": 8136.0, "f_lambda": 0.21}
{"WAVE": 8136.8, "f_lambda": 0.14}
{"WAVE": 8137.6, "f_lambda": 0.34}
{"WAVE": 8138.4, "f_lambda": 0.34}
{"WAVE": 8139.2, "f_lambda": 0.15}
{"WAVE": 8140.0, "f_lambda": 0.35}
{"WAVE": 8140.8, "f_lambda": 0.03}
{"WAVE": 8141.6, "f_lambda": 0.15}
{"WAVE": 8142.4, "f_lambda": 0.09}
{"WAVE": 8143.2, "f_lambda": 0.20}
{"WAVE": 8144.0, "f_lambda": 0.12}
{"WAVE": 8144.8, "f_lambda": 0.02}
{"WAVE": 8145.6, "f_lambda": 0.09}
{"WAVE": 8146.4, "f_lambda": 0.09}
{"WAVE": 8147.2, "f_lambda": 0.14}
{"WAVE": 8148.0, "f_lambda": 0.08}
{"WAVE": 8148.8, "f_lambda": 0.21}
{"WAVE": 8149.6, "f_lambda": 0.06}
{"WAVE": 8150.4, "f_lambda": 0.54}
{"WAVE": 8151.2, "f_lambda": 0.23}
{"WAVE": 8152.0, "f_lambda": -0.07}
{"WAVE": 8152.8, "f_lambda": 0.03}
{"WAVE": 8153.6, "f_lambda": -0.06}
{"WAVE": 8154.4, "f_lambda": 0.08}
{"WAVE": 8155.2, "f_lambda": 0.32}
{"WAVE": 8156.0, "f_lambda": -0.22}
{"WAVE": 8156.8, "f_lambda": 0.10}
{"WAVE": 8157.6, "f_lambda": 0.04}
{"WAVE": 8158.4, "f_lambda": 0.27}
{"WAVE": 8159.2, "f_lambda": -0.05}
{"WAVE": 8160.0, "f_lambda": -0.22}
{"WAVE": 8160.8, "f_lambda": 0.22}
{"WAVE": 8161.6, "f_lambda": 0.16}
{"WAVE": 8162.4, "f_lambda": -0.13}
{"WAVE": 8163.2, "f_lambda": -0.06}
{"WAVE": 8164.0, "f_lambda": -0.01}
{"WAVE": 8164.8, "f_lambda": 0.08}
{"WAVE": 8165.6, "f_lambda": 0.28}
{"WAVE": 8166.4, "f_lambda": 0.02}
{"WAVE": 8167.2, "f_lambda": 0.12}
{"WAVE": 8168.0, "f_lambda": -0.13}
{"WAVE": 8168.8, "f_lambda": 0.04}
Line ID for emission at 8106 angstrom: [O II] 3727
